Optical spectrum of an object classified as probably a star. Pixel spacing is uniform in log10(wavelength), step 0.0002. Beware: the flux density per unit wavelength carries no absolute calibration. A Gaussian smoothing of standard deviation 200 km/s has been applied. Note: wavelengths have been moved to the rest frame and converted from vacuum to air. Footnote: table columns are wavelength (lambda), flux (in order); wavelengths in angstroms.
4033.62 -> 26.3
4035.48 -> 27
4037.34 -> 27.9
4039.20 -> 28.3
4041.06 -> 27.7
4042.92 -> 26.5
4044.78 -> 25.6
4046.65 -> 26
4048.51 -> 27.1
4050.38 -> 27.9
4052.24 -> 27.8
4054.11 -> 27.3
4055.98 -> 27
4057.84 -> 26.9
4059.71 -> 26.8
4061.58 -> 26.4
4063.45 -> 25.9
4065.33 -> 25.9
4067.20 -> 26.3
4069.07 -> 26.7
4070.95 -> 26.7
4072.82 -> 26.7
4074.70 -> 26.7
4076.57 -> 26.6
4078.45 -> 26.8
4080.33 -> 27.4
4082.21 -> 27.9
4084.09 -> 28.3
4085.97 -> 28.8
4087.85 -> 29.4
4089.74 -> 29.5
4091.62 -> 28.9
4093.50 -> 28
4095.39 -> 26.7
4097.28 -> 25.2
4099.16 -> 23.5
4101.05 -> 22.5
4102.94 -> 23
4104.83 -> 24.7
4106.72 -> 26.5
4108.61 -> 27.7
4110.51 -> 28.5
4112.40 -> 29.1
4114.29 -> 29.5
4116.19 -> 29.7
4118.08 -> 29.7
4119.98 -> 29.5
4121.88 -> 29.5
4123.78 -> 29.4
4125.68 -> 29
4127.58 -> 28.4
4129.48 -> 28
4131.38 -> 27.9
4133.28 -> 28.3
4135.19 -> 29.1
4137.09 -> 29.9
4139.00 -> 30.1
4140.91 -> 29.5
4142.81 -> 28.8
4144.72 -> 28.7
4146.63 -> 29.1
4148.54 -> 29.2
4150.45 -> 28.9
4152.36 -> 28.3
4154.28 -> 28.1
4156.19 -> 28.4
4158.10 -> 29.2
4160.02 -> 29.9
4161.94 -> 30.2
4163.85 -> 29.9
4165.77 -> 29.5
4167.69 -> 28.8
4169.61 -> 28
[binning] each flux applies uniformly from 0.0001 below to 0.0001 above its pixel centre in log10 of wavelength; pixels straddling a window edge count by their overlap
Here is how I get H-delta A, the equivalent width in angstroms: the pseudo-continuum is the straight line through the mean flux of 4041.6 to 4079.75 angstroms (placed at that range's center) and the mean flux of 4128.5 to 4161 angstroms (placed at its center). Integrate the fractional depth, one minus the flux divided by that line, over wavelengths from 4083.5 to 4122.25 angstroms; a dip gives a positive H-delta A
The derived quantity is 0.4 angstroms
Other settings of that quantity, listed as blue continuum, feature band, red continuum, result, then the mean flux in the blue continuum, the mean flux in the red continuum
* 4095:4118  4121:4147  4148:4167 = -1.0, 26.5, 29.2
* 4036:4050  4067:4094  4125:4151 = 0.1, 27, 28.9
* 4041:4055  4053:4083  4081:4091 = 1.2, 26.9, 28.7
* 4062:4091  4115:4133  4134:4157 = -0.3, 27.3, 29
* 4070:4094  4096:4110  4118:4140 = 1.7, 27.8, 29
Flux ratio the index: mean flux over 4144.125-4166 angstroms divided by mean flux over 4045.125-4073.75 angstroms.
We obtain 1.1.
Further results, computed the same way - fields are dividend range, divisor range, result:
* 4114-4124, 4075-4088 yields 1.06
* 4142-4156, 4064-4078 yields 1.08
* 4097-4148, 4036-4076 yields 1.04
